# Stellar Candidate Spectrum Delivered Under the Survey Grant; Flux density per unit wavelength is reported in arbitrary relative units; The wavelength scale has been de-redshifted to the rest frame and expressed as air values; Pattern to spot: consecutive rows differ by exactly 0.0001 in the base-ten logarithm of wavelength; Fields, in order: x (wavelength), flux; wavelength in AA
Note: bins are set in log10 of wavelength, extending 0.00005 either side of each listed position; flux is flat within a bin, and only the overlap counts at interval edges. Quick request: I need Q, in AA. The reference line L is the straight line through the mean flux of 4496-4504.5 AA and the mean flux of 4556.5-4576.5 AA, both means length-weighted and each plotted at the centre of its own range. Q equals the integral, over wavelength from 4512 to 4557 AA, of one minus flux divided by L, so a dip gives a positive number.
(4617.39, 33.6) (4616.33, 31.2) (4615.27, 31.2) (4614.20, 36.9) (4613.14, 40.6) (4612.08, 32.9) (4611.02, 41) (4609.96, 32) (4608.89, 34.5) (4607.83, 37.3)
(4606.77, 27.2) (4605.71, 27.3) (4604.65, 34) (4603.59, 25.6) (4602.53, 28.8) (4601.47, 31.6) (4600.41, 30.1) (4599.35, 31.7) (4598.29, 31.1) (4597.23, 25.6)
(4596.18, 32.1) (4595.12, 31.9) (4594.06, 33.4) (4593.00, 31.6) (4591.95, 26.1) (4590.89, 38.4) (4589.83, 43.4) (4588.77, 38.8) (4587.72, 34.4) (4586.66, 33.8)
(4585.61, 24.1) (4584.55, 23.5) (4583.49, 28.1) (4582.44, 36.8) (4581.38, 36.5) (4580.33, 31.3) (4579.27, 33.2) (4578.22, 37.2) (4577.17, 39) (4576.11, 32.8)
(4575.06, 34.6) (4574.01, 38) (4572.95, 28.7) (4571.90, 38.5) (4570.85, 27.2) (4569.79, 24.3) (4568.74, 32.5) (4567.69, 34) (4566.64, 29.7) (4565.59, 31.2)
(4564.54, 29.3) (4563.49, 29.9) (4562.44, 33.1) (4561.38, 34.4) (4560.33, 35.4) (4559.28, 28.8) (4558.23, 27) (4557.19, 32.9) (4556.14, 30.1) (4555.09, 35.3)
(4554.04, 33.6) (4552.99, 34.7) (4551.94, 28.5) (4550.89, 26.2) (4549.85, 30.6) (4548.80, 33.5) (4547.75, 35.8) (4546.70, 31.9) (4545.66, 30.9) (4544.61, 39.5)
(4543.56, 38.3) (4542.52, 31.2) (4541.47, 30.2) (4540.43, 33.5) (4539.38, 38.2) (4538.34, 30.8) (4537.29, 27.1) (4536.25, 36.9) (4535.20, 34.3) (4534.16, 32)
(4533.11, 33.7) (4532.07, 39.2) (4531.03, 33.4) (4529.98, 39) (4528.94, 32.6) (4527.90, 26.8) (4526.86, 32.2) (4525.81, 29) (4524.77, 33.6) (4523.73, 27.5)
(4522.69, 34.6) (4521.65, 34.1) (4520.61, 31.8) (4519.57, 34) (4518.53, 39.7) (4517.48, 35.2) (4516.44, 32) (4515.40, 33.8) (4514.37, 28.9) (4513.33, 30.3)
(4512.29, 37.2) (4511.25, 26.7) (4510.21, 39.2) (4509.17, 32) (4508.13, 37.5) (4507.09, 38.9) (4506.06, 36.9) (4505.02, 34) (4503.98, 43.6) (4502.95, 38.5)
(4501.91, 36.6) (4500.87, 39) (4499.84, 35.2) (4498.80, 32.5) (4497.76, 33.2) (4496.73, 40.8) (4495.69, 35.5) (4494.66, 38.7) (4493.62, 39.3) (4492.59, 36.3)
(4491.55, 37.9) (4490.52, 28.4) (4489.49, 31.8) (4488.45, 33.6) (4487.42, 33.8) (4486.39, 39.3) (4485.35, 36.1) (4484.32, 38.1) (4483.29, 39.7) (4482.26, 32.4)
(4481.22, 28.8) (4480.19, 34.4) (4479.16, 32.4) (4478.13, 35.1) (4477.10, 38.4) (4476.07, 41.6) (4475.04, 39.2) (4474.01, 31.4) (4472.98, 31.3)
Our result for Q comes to 1.8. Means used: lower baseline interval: 37.4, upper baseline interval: 31.7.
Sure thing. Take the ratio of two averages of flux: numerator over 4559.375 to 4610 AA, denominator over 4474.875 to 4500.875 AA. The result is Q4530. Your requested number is 0.9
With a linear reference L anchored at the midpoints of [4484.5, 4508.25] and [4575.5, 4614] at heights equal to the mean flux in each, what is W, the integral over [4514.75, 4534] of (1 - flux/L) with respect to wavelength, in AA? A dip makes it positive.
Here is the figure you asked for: 1.1 AA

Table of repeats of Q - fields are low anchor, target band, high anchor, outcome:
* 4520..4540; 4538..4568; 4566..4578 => 0.5 AA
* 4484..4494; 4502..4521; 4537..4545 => -0.2 AA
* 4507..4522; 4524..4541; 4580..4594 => 0.2 AA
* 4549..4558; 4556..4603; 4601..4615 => 0.1 AA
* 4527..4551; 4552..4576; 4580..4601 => 0.6 AA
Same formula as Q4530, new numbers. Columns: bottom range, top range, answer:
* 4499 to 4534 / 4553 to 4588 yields 0.93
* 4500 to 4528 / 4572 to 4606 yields 0.94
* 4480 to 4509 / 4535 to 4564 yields 0.90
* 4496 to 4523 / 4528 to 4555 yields 0.95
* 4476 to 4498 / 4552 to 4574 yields 0.89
